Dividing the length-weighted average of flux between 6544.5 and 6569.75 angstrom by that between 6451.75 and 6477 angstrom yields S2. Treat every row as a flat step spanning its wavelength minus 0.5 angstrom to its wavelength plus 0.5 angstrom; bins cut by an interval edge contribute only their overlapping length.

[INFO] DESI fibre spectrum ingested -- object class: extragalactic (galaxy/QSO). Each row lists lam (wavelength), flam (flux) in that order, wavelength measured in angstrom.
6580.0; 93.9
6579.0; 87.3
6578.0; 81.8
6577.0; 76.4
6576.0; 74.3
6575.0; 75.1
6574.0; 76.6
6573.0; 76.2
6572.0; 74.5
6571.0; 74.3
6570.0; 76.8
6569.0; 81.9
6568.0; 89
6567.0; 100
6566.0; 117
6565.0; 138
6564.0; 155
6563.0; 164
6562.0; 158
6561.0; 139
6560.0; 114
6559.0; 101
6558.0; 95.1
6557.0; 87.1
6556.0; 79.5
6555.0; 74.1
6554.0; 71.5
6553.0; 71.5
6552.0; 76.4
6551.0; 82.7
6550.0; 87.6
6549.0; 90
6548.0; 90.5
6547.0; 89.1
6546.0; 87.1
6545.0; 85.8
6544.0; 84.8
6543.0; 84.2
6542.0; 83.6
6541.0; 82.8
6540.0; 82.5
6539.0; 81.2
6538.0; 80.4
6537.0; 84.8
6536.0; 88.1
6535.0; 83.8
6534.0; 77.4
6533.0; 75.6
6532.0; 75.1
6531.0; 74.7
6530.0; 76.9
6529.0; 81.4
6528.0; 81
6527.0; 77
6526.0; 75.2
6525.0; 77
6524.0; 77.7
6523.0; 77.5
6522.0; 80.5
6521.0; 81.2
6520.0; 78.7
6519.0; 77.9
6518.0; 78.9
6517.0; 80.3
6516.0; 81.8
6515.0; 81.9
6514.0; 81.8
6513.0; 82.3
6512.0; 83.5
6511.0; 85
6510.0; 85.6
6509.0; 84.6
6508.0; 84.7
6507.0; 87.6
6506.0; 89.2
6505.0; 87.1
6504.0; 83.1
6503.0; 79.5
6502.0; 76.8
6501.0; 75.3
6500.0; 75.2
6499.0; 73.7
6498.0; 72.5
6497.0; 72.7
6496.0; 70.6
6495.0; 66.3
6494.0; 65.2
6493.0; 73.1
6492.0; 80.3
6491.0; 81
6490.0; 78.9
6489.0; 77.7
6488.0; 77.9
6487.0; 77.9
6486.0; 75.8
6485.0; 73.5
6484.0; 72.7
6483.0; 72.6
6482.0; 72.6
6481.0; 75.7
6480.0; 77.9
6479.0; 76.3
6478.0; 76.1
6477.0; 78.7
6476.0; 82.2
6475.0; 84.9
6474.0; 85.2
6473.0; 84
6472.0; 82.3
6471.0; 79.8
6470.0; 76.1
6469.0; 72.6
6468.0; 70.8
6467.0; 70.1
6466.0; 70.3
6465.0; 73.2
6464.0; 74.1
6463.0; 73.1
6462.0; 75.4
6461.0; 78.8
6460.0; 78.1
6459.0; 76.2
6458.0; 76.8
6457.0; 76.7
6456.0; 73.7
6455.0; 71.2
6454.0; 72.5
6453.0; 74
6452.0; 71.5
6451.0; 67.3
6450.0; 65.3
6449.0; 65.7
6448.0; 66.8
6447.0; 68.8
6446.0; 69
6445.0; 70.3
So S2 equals 1.32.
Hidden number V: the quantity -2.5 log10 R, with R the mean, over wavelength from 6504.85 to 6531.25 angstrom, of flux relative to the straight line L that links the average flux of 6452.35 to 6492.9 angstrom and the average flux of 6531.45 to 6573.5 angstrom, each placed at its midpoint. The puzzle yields 0.057 mag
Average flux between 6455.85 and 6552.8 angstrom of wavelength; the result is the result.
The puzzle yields 79.1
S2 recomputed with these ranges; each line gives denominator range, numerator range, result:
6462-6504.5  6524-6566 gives 1.21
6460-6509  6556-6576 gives 1.34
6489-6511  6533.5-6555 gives 1.06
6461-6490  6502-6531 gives 1.06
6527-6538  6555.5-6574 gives 1.33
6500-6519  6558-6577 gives 1.26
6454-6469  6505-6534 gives 1.09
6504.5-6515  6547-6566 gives 1.23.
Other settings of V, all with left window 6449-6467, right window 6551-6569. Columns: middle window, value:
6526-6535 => 0.238 mag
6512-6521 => 0.144 mag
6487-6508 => 0.114 mag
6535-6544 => 0.191 mag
